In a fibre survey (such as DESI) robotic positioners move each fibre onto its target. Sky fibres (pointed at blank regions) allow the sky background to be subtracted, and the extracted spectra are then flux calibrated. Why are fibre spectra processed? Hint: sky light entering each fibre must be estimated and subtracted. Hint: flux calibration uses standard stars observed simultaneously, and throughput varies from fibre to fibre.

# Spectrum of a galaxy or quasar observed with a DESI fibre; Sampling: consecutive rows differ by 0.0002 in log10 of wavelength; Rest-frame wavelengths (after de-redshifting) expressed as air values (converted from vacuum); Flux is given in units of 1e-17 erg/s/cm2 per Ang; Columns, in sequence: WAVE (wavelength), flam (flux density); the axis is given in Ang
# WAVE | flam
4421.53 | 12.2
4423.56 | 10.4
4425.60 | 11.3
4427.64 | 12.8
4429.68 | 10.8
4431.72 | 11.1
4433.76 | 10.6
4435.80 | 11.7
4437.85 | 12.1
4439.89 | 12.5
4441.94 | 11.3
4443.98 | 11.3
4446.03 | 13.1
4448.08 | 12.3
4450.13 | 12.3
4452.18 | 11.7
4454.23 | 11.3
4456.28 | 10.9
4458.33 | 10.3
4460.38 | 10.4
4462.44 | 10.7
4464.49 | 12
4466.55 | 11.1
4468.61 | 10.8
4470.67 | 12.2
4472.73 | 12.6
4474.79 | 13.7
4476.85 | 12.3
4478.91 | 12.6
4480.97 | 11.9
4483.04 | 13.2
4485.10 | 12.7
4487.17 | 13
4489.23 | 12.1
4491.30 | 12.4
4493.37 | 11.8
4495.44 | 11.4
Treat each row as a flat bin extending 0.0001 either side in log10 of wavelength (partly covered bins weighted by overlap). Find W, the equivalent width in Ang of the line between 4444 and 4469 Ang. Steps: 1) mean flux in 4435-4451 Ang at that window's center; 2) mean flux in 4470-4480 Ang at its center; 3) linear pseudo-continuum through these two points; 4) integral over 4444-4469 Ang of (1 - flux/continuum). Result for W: 1.85 Ang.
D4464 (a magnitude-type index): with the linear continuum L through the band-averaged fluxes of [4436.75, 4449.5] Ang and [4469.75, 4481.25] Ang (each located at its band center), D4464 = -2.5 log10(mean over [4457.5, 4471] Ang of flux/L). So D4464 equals 0.131 mag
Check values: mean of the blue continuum 12.1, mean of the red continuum 12.6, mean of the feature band 11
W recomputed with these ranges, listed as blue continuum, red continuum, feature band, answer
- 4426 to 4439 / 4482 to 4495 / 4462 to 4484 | 0.1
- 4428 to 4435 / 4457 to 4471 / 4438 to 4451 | -1.3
